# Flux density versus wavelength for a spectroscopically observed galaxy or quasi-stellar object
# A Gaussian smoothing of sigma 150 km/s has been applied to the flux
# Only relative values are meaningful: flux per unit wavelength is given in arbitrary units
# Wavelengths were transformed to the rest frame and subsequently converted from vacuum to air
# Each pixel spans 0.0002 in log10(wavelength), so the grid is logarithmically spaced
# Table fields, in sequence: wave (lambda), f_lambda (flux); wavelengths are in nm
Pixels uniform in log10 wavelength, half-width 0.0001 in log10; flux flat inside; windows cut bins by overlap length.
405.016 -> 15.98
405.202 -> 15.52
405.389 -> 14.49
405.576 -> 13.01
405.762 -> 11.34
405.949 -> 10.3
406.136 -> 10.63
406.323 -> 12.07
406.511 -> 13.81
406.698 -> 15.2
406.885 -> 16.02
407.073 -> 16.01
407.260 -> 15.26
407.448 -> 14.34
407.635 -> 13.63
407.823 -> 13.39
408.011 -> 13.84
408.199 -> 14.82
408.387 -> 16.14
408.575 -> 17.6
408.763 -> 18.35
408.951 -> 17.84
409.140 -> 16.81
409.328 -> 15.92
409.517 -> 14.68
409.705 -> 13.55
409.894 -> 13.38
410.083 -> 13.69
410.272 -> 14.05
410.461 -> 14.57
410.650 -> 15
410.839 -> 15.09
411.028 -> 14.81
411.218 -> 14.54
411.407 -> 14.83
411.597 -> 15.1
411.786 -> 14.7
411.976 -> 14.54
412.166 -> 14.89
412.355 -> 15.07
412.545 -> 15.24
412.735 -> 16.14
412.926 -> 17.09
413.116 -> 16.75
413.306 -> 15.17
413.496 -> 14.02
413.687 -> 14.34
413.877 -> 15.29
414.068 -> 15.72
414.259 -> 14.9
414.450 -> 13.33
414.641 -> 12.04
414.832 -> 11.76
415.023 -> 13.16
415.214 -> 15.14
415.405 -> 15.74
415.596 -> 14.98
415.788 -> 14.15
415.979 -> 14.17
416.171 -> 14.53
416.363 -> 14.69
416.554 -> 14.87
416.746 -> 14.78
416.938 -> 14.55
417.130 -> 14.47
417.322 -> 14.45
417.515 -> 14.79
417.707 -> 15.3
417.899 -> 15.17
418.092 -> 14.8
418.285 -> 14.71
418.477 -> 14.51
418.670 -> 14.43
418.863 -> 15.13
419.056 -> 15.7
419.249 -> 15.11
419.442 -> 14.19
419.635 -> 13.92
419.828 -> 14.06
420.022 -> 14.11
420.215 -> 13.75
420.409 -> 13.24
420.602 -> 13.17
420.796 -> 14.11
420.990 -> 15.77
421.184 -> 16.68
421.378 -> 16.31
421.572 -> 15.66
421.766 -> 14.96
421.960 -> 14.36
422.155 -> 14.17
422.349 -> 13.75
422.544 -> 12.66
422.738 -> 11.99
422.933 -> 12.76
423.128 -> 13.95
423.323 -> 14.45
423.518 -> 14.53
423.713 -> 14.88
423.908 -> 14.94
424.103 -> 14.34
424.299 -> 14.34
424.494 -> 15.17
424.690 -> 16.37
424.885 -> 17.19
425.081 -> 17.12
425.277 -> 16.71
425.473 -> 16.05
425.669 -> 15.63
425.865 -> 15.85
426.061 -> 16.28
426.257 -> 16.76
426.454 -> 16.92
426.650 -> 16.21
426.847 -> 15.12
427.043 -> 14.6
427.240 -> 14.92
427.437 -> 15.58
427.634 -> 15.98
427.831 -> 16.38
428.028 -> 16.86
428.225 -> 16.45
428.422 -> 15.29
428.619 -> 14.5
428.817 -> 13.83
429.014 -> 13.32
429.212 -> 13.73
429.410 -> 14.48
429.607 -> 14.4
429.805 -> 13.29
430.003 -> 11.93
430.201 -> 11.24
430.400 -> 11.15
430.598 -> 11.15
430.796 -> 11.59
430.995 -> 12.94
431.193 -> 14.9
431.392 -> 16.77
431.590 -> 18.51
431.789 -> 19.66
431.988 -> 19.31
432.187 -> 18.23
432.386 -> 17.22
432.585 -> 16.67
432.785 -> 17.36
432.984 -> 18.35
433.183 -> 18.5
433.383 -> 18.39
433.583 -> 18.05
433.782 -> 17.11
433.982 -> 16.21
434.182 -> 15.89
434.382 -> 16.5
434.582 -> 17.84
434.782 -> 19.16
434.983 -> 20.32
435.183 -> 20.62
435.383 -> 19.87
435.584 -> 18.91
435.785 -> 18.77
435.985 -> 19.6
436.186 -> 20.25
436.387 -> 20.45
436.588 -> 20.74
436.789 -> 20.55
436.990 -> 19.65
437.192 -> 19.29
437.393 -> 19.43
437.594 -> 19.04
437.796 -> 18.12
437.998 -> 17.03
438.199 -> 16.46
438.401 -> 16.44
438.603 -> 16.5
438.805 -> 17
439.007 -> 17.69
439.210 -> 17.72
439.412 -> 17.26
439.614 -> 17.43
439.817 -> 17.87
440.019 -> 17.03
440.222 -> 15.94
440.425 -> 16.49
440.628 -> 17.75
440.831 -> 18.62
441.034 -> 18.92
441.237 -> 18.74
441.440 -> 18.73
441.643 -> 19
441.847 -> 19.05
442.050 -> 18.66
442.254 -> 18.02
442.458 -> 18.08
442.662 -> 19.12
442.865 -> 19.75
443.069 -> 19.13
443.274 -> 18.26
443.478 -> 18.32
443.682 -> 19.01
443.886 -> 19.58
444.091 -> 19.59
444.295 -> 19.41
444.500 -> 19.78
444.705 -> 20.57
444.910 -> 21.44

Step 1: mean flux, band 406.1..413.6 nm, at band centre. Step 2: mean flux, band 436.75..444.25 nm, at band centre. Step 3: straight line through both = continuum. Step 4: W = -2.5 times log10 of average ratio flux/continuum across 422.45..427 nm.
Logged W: 0.09 mag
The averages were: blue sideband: 15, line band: 15.2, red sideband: 18.2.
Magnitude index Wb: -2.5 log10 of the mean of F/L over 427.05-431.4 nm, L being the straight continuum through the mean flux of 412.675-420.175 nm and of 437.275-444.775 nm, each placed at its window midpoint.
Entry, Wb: 0.17 mag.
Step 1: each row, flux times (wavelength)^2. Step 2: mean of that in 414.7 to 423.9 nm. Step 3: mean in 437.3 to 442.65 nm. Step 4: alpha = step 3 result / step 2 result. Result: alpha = 1.4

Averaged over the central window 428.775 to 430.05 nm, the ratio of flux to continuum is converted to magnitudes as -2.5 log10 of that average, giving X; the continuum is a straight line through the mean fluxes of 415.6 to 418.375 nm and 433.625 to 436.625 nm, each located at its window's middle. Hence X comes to 0.27 mag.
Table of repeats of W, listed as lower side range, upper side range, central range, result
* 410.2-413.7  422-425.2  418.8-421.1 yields 0.03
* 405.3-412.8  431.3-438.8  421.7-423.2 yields 0.22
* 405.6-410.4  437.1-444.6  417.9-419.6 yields 0.06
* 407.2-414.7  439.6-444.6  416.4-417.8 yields 0.07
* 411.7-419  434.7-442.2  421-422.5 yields 0.05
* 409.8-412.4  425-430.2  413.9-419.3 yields 0.02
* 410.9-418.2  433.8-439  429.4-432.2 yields 0.21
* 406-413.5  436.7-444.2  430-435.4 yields 0.05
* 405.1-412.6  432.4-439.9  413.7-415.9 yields 0.09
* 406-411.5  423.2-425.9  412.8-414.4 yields -0.02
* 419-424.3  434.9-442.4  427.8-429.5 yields 0.08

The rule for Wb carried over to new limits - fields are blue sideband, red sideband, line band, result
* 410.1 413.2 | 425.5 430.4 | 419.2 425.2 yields 0.03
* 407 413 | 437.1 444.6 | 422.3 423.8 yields 0.21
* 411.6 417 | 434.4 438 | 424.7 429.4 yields 0.11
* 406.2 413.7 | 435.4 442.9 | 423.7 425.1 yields 0.08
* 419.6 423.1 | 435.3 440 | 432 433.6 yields -0.04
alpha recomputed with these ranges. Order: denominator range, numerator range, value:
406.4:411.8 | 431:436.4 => 1.35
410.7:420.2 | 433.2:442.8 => 1.38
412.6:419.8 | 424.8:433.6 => 1.13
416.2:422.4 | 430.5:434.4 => 1.21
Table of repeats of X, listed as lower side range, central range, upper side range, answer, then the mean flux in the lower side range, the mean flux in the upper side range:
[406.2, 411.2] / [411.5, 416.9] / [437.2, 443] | 0.05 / 15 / 18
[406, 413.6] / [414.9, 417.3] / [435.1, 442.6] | 0.08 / 14.9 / 18.4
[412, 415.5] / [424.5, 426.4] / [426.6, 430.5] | -0.13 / 14.8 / 14.4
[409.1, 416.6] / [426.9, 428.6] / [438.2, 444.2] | 0.05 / 14.7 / 18.1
